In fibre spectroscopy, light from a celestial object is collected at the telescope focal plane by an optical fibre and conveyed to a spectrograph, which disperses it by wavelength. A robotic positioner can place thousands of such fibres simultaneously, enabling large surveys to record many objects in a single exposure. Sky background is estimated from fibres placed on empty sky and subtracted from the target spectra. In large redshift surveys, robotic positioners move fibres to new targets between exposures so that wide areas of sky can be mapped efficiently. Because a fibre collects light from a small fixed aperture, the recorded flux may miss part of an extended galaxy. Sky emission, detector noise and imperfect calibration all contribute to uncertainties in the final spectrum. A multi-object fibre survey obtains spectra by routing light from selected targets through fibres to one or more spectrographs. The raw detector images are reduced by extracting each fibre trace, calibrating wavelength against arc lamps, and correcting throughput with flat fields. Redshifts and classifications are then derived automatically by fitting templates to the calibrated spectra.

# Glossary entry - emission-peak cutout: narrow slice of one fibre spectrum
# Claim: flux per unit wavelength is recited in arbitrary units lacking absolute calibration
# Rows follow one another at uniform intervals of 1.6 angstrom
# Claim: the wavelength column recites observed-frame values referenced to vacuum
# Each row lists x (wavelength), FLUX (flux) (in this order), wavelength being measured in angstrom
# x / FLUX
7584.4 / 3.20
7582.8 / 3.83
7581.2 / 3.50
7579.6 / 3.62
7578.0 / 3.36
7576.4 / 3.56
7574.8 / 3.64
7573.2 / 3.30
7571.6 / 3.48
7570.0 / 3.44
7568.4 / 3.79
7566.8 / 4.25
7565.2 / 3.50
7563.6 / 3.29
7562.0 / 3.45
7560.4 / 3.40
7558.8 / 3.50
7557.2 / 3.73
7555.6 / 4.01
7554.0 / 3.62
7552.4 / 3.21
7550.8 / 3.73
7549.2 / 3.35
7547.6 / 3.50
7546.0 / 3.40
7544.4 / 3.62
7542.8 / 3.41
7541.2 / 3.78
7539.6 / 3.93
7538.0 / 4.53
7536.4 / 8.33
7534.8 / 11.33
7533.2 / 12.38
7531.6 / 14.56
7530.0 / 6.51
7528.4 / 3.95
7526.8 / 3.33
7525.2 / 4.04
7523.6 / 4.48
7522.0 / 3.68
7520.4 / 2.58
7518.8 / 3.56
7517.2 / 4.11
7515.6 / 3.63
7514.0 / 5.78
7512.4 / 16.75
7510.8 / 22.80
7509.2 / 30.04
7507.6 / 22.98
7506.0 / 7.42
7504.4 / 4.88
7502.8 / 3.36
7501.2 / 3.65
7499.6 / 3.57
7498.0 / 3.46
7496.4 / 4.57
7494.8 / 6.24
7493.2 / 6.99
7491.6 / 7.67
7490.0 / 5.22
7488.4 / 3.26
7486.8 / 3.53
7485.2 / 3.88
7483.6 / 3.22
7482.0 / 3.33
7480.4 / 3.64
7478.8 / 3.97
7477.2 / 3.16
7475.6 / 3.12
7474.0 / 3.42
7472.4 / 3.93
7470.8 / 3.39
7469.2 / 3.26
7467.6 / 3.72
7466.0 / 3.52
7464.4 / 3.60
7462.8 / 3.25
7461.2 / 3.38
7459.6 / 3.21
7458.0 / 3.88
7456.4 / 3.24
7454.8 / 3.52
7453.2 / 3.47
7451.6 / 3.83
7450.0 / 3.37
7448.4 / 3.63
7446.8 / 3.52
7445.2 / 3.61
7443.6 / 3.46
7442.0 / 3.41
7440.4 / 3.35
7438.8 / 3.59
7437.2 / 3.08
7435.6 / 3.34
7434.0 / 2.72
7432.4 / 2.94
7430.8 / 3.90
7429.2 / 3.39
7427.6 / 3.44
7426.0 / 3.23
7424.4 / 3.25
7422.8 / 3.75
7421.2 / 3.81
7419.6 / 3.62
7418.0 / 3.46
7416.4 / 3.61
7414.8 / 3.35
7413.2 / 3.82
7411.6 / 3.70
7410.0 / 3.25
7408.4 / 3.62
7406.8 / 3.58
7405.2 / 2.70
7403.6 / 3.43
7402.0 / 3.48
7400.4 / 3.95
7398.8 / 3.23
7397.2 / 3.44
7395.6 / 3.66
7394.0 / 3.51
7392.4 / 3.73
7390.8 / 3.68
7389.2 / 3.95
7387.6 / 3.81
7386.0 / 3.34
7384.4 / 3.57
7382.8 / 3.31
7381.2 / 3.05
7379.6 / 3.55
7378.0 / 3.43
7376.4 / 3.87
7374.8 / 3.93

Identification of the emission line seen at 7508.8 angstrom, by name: H-alpha 6563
